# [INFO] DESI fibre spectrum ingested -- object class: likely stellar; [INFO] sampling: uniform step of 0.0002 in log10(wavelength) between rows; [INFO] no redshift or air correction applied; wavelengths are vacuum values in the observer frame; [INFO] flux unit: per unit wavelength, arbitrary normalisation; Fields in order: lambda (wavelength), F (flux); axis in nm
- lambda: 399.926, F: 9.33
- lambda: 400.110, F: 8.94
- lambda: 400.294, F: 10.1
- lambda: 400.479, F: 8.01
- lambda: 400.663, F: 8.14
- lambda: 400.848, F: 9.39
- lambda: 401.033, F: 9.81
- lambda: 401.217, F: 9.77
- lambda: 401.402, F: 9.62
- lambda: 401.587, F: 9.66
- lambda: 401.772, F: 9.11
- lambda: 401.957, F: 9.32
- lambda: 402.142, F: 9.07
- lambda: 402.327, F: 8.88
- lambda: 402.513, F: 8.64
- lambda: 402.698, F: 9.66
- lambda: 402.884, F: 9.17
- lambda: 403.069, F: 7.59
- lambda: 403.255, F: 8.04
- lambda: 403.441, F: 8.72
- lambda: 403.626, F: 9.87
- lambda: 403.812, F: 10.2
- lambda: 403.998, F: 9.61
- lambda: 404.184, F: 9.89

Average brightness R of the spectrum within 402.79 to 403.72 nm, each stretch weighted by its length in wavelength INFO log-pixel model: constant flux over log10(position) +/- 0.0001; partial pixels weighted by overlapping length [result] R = 8.68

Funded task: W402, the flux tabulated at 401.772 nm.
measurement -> 9.11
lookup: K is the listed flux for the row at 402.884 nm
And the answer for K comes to 9.17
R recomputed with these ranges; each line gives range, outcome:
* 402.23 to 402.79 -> 9.06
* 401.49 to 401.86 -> 9.39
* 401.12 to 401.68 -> 9.69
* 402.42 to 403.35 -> 8.62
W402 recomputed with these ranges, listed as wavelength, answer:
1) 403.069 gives 7.59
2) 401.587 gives 9.66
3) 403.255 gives 8.04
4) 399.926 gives 9.33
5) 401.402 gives 9.62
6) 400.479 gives 8.01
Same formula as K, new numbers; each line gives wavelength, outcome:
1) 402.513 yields 8.64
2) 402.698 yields 9.66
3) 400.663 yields 8.14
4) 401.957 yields 9.32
